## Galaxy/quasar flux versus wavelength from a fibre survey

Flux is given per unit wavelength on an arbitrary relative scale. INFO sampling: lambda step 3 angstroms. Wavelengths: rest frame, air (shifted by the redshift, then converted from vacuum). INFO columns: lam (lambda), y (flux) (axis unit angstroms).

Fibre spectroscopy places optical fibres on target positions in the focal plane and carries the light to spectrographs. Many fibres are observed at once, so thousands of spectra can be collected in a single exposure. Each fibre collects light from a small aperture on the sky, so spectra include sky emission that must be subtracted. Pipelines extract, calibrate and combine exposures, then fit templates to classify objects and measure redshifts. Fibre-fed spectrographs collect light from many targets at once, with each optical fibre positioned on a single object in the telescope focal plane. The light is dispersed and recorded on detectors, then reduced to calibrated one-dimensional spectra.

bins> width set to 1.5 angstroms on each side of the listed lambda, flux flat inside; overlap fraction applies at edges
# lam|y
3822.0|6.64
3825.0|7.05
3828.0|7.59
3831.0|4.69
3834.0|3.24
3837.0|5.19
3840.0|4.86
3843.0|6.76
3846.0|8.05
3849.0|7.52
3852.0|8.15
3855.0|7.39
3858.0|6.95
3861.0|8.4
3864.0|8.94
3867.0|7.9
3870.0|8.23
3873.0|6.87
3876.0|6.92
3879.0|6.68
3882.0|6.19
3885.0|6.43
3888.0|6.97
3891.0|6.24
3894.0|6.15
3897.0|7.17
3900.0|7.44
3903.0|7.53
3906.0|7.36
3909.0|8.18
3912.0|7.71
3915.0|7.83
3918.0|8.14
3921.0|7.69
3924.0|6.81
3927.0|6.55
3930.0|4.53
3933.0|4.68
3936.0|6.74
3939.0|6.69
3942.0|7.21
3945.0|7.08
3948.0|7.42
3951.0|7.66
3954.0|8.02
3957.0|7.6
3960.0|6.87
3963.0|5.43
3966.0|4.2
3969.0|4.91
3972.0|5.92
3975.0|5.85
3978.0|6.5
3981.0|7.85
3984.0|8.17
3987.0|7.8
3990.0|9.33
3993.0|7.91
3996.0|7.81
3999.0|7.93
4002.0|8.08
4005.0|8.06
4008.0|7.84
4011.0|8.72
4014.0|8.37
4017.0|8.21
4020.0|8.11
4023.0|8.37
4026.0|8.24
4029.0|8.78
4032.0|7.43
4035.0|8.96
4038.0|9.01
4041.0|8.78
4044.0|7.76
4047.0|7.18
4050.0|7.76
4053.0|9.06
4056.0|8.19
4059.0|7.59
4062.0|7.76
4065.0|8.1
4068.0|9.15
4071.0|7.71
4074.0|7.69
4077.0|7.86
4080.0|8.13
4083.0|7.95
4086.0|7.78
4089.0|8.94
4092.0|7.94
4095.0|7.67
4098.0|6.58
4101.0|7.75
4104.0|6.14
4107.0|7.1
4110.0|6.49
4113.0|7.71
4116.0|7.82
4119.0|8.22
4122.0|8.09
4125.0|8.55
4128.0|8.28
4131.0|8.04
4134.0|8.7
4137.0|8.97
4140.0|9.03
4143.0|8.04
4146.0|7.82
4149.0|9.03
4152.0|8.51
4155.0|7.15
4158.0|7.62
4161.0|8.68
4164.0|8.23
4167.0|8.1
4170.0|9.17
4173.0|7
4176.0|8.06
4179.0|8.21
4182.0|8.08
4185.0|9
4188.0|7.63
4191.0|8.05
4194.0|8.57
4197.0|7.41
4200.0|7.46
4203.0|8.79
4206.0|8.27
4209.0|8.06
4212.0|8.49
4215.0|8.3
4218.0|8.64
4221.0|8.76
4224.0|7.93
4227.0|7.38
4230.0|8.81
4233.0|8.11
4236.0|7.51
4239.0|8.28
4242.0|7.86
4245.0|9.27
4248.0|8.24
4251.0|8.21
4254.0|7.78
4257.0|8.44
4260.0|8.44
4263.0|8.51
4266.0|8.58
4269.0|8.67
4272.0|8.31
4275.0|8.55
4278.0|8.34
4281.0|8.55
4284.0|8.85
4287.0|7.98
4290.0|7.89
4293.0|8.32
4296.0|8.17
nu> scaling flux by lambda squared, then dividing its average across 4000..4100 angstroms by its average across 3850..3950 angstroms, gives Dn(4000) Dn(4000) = 1.23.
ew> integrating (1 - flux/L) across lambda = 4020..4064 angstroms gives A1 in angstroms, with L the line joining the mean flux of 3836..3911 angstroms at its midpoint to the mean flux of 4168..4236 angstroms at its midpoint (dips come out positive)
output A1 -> -3.0 angstroms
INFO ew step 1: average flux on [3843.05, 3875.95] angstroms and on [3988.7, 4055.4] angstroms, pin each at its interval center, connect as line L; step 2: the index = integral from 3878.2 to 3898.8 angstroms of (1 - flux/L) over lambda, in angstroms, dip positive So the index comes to 3.4 angstroms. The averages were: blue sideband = 7.75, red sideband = 8.25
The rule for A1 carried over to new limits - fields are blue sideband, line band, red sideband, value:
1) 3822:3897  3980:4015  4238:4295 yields -3.9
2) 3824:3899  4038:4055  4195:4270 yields -1.5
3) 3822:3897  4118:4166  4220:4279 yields -2.6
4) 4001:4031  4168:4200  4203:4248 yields 0.7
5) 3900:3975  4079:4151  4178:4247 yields -2.3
